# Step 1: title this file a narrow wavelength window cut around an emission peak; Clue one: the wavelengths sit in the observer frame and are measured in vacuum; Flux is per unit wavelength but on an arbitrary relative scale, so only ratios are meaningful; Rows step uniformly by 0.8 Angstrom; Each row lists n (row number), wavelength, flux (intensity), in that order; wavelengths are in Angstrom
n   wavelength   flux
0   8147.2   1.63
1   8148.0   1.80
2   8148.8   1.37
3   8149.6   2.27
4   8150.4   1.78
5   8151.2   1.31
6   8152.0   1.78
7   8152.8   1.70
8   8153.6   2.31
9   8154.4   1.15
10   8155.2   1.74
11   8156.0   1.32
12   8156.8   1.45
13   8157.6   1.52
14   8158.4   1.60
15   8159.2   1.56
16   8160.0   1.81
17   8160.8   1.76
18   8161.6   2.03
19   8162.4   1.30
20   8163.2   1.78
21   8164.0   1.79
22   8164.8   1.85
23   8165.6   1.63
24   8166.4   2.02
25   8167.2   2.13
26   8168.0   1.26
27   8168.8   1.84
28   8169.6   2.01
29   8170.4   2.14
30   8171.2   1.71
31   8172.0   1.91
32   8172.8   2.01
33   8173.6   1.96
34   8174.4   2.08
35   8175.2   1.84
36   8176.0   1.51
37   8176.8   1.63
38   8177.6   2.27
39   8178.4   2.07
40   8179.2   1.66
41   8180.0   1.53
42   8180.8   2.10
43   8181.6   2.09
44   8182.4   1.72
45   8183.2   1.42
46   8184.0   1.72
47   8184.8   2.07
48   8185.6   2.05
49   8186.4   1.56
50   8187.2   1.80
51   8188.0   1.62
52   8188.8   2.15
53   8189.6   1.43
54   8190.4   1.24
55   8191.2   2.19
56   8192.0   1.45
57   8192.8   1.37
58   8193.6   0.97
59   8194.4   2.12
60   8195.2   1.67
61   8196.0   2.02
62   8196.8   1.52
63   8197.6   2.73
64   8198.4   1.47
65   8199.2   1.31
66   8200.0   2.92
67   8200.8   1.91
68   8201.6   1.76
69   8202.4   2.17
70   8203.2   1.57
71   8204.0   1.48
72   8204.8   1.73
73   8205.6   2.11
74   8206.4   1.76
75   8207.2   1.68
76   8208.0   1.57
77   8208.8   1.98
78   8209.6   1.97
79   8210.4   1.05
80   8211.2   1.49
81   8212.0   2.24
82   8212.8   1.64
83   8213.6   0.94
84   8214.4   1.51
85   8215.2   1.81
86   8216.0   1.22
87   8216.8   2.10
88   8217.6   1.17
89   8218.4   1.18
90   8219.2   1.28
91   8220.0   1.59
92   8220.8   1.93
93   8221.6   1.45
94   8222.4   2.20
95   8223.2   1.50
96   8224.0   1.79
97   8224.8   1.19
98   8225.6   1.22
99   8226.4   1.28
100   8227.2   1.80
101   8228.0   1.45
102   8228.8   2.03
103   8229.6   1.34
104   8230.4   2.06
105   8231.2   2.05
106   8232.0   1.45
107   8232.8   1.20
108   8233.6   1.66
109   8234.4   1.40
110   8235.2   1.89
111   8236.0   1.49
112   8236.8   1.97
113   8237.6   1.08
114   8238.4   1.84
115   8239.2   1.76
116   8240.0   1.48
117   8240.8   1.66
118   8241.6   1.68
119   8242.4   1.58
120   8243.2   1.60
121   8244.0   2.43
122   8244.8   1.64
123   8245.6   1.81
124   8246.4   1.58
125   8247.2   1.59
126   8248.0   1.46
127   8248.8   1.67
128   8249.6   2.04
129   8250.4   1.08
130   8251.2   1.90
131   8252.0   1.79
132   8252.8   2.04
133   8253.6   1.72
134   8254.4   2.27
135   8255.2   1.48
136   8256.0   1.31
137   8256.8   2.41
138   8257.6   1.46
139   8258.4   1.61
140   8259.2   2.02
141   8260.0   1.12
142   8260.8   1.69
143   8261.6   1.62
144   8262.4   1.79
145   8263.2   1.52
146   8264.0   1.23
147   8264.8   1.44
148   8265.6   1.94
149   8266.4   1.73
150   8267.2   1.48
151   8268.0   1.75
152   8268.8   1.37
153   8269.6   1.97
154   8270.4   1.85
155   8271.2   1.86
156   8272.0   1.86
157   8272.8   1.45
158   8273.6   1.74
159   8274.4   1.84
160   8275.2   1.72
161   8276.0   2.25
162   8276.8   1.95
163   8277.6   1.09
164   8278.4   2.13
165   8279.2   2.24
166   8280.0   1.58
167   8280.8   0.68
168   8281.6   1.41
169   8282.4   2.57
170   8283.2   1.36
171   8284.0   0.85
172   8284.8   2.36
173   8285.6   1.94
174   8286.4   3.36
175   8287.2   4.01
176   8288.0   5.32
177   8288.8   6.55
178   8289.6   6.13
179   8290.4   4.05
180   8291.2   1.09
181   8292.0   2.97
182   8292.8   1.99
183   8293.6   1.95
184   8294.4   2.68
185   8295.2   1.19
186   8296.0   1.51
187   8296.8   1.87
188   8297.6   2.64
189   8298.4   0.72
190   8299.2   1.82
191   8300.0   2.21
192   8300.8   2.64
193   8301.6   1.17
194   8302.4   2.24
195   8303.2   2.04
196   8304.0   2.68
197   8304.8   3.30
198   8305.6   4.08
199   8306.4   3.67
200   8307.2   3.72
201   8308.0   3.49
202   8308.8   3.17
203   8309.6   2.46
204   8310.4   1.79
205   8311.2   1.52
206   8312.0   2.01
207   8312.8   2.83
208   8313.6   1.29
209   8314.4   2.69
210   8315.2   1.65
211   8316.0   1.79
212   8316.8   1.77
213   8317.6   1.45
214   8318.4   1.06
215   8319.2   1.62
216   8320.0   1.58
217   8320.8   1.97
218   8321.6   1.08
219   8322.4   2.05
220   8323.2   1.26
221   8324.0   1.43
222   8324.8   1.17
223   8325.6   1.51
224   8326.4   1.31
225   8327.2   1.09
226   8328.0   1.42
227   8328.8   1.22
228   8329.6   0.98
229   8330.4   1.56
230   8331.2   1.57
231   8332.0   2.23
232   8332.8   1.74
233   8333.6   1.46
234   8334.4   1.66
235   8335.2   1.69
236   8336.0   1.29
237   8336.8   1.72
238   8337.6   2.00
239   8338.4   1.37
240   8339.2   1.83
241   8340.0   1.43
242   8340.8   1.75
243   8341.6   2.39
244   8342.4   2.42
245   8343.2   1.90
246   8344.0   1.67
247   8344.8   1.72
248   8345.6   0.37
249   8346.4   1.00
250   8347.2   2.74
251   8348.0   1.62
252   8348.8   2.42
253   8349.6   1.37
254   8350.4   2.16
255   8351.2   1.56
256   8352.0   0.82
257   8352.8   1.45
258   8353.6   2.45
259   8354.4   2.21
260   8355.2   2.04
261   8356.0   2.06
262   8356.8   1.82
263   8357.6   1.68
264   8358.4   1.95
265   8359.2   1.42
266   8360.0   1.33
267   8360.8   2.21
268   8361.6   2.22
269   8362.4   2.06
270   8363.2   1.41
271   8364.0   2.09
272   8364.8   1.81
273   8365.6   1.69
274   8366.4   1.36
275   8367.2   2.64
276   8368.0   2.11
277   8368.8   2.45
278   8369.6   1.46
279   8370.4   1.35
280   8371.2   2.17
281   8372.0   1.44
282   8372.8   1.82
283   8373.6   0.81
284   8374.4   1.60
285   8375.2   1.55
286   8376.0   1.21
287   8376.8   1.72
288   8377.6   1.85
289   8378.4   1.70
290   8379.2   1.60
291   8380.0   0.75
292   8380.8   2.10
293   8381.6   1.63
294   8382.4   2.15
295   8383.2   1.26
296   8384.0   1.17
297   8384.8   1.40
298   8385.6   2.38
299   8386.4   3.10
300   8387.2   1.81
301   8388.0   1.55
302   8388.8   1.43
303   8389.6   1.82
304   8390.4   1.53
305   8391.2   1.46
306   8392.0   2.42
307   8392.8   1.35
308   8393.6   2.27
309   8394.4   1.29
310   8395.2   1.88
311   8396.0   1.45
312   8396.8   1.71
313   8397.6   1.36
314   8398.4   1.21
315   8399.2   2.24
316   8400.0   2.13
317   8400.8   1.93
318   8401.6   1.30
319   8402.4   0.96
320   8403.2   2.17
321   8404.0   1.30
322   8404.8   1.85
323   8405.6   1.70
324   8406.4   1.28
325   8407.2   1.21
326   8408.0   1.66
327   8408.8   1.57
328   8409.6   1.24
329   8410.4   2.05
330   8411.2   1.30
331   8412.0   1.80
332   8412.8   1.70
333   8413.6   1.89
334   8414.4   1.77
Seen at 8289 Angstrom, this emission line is [S II]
